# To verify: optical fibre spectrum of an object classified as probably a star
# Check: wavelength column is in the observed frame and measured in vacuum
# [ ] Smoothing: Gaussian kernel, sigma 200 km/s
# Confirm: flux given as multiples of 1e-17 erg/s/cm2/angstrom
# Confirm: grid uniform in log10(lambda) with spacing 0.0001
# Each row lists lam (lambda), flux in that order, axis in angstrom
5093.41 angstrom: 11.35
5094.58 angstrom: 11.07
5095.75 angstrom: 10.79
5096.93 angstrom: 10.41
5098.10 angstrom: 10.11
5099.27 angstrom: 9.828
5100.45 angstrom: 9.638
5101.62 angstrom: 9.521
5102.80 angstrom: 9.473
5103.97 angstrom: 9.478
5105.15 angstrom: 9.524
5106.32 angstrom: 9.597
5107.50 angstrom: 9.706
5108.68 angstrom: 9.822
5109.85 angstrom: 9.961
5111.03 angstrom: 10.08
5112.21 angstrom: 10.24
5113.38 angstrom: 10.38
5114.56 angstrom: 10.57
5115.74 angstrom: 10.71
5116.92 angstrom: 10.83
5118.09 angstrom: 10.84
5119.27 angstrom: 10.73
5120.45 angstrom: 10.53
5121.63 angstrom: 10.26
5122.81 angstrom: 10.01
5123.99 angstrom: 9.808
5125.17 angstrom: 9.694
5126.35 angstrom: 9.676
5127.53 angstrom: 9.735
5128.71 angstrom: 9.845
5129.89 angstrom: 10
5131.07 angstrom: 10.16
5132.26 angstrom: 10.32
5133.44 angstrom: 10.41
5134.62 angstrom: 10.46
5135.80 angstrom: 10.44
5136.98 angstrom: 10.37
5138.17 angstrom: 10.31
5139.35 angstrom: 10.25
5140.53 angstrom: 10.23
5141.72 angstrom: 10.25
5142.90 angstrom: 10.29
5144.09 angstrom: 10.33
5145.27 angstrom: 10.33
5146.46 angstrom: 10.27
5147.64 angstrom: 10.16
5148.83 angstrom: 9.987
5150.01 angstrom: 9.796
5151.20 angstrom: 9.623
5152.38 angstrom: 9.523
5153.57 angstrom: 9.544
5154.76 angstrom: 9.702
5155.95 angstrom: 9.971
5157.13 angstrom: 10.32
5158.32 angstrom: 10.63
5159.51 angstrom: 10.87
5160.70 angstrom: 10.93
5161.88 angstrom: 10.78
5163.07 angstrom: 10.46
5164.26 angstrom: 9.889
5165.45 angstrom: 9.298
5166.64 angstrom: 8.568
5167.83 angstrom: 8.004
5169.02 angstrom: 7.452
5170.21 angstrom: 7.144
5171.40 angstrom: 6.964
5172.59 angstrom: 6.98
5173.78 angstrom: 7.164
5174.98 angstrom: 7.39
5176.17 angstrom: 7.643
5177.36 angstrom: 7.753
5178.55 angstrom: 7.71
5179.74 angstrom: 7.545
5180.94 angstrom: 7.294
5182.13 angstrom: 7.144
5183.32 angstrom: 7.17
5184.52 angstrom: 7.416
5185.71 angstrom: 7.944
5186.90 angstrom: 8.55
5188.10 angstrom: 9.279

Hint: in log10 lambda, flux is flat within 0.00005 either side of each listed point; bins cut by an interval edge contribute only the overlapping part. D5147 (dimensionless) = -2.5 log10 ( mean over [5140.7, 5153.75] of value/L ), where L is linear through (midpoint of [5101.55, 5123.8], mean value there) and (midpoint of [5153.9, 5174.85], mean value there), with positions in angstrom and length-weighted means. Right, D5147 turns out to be -0.07 mag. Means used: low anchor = 10.1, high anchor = 9.09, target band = 10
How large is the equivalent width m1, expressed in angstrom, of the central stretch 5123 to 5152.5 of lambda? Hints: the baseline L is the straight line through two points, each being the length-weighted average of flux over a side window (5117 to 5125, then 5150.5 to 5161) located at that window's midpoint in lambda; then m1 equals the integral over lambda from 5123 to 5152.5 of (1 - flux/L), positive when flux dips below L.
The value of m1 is 0.4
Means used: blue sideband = 10.4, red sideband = 10.1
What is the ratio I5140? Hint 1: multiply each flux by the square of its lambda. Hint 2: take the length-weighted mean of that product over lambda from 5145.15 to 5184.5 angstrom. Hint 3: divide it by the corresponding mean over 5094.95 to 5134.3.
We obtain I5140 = 0.9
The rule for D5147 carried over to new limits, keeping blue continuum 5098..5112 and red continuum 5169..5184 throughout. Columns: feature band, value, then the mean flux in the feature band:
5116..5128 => -0.12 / 10.2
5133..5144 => -0.20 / 10.3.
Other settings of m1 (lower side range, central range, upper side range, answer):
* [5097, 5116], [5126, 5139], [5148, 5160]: -0.28 angstrom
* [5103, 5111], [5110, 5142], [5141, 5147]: -0.85 angstrom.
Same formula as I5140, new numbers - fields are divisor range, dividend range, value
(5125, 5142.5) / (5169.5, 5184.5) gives 0.73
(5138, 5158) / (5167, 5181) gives 0.75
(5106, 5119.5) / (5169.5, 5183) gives 0.73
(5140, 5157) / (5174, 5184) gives 0.75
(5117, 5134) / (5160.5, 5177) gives 0.84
